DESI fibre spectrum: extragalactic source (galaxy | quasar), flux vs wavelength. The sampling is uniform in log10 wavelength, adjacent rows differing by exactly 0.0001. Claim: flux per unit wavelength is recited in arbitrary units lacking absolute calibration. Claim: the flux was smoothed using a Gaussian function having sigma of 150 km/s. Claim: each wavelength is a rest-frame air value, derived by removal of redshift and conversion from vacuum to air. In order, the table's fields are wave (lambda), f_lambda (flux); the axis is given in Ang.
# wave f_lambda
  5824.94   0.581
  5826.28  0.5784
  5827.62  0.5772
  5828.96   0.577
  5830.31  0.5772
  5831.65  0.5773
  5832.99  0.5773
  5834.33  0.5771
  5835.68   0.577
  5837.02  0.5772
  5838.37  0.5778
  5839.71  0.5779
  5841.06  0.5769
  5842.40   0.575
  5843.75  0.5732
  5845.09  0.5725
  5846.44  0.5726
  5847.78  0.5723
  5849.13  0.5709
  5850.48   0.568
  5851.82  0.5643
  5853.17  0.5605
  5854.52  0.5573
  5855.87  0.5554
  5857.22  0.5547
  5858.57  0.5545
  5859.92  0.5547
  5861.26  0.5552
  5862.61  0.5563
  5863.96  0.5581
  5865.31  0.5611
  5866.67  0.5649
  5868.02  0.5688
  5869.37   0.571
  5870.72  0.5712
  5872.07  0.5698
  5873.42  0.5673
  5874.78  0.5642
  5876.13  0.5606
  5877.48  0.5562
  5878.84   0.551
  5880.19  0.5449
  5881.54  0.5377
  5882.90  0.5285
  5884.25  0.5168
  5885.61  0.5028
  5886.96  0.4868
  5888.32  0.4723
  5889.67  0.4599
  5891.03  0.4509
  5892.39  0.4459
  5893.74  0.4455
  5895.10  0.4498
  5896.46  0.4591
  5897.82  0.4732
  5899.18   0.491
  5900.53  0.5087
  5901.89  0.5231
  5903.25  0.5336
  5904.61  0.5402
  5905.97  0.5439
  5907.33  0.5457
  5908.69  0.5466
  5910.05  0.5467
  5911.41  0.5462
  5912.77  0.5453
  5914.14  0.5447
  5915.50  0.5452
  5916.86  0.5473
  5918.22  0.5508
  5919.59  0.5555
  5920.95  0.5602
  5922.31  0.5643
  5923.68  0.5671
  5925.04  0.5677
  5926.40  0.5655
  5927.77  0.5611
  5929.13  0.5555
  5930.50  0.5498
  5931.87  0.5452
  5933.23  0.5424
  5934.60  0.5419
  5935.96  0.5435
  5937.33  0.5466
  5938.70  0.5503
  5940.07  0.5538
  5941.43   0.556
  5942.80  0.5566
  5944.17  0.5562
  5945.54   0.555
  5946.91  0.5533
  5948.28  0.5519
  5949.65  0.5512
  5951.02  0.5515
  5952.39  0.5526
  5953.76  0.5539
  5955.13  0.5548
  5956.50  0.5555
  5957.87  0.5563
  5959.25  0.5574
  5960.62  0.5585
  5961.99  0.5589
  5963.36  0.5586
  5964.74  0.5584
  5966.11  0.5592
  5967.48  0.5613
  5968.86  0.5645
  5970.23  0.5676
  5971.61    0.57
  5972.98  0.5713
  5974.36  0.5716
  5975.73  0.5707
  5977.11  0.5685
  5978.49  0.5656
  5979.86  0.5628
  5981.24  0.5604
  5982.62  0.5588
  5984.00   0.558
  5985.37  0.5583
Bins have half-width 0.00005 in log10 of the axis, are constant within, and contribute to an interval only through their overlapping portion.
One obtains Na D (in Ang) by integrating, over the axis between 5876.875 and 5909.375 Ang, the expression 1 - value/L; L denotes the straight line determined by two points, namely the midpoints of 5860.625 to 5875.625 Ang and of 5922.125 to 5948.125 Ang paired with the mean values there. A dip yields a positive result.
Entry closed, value 3.23 Ang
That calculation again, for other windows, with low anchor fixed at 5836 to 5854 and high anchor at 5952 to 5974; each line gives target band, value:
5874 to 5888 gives 0.9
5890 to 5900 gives 1.9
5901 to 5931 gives 0.8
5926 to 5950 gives 0.5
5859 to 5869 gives 0.2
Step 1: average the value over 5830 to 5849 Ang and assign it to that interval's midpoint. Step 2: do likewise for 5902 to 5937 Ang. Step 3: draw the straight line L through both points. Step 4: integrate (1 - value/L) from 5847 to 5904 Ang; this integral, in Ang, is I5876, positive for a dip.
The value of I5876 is 3.3 Ang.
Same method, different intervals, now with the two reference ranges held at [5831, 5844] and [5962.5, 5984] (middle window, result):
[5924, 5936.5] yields 0.3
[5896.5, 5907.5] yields 1.1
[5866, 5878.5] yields 0.2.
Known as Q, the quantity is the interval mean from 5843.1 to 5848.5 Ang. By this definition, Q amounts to 0.573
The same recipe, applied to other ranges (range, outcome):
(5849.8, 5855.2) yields 0.562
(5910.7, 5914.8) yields 0.545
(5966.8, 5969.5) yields 0.562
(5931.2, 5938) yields 0.544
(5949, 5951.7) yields 0.551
